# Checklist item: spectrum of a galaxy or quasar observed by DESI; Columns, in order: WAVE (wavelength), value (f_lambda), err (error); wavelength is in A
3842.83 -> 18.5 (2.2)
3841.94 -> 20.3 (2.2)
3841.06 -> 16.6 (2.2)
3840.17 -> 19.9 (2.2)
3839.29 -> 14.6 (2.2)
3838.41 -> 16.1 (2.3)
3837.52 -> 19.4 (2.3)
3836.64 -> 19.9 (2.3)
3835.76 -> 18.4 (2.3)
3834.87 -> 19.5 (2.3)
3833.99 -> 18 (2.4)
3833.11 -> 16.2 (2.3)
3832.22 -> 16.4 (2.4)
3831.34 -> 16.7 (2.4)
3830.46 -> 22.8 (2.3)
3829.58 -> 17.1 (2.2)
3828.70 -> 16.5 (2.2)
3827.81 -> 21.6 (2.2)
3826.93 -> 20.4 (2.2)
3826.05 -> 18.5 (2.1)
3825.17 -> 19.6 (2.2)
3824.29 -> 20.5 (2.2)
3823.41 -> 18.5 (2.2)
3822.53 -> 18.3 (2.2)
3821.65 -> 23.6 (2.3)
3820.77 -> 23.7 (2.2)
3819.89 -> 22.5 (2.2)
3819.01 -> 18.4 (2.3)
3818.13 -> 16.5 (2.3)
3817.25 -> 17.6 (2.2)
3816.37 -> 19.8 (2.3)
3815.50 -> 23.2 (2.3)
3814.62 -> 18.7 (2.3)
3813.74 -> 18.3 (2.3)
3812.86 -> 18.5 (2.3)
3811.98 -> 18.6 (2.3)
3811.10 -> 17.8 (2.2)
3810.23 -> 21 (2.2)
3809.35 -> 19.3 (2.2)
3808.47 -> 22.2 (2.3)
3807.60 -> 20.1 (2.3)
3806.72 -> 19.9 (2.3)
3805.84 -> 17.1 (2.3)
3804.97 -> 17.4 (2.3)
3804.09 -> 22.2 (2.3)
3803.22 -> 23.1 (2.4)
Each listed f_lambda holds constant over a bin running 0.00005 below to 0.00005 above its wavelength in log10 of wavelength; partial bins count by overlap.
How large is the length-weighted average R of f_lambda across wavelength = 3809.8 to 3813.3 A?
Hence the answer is 19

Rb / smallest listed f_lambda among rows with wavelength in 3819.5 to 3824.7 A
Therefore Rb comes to 18.3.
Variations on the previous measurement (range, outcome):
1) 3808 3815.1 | 17.8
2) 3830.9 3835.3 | 16.2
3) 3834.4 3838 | 18.4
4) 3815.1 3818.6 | 16.5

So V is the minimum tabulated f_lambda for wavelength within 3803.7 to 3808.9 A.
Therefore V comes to 17.1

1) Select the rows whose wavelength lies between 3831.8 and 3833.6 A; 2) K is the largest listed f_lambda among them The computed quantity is 16.4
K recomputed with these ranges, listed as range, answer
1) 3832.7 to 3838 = 19.9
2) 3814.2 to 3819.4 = 23.2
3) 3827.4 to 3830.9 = 22.8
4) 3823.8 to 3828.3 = 21.6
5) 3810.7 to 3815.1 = 18.7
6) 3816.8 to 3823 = 23.7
